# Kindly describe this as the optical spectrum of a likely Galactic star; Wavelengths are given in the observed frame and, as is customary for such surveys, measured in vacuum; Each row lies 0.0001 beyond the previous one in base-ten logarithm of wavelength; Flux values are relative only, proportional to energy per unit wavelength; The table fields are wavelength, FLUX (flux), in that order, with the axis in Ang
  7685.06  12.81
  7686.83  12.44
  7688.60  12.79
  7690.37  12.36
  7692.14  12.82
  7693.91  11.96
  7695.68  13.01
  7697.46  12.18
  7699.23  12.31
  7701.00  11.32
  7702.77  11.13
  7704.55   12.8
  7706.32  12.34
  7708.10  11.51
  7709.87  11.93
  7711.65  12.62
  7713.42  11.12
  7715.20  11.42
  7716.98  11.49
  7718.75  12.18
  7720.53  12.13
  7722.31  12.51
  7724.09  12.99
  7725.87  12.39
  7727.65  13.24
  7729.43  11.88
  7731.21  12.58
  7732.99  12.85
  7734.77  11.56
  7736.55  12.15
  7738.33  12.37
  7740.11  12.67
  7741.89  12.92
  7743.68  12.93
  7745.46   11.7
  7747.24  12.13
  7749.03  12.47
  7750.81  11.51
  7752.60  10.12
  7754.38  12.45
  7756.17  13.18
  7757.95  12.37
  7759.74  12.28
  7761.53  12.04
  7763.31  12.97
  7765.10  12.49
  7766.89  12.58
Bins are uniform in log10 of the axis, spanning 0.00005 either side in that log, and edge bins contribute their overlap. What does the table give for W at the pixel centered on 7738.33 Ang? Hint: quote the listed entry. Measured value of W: 12.37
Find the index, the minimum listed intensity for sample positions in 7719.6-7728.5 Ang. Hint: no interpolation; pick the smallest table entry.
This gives 12.13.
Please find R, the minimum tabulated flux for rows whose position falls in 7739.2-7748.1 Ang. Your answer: 11.7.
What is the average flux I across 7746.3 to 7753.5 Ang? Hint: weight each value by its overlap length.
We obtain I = 11.6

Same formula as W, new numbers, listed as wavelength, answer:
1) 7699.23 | 12.31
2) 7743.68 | 12.93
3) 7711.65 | 12.62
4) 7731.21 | 12.58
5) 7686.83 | 12.44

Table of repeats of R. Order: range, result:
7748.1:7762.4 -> 10.12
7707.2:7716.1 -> 11.12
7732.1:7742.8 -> 11.56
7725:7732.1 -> 11.88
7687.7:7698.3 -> 11.96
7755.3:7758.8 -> 12.37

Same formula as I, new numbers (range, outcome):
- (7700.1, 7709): 11.8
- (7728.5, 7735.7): 12.2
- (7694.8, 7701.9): 12.2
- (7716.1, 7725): 12.3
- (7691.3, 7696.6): 12.6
